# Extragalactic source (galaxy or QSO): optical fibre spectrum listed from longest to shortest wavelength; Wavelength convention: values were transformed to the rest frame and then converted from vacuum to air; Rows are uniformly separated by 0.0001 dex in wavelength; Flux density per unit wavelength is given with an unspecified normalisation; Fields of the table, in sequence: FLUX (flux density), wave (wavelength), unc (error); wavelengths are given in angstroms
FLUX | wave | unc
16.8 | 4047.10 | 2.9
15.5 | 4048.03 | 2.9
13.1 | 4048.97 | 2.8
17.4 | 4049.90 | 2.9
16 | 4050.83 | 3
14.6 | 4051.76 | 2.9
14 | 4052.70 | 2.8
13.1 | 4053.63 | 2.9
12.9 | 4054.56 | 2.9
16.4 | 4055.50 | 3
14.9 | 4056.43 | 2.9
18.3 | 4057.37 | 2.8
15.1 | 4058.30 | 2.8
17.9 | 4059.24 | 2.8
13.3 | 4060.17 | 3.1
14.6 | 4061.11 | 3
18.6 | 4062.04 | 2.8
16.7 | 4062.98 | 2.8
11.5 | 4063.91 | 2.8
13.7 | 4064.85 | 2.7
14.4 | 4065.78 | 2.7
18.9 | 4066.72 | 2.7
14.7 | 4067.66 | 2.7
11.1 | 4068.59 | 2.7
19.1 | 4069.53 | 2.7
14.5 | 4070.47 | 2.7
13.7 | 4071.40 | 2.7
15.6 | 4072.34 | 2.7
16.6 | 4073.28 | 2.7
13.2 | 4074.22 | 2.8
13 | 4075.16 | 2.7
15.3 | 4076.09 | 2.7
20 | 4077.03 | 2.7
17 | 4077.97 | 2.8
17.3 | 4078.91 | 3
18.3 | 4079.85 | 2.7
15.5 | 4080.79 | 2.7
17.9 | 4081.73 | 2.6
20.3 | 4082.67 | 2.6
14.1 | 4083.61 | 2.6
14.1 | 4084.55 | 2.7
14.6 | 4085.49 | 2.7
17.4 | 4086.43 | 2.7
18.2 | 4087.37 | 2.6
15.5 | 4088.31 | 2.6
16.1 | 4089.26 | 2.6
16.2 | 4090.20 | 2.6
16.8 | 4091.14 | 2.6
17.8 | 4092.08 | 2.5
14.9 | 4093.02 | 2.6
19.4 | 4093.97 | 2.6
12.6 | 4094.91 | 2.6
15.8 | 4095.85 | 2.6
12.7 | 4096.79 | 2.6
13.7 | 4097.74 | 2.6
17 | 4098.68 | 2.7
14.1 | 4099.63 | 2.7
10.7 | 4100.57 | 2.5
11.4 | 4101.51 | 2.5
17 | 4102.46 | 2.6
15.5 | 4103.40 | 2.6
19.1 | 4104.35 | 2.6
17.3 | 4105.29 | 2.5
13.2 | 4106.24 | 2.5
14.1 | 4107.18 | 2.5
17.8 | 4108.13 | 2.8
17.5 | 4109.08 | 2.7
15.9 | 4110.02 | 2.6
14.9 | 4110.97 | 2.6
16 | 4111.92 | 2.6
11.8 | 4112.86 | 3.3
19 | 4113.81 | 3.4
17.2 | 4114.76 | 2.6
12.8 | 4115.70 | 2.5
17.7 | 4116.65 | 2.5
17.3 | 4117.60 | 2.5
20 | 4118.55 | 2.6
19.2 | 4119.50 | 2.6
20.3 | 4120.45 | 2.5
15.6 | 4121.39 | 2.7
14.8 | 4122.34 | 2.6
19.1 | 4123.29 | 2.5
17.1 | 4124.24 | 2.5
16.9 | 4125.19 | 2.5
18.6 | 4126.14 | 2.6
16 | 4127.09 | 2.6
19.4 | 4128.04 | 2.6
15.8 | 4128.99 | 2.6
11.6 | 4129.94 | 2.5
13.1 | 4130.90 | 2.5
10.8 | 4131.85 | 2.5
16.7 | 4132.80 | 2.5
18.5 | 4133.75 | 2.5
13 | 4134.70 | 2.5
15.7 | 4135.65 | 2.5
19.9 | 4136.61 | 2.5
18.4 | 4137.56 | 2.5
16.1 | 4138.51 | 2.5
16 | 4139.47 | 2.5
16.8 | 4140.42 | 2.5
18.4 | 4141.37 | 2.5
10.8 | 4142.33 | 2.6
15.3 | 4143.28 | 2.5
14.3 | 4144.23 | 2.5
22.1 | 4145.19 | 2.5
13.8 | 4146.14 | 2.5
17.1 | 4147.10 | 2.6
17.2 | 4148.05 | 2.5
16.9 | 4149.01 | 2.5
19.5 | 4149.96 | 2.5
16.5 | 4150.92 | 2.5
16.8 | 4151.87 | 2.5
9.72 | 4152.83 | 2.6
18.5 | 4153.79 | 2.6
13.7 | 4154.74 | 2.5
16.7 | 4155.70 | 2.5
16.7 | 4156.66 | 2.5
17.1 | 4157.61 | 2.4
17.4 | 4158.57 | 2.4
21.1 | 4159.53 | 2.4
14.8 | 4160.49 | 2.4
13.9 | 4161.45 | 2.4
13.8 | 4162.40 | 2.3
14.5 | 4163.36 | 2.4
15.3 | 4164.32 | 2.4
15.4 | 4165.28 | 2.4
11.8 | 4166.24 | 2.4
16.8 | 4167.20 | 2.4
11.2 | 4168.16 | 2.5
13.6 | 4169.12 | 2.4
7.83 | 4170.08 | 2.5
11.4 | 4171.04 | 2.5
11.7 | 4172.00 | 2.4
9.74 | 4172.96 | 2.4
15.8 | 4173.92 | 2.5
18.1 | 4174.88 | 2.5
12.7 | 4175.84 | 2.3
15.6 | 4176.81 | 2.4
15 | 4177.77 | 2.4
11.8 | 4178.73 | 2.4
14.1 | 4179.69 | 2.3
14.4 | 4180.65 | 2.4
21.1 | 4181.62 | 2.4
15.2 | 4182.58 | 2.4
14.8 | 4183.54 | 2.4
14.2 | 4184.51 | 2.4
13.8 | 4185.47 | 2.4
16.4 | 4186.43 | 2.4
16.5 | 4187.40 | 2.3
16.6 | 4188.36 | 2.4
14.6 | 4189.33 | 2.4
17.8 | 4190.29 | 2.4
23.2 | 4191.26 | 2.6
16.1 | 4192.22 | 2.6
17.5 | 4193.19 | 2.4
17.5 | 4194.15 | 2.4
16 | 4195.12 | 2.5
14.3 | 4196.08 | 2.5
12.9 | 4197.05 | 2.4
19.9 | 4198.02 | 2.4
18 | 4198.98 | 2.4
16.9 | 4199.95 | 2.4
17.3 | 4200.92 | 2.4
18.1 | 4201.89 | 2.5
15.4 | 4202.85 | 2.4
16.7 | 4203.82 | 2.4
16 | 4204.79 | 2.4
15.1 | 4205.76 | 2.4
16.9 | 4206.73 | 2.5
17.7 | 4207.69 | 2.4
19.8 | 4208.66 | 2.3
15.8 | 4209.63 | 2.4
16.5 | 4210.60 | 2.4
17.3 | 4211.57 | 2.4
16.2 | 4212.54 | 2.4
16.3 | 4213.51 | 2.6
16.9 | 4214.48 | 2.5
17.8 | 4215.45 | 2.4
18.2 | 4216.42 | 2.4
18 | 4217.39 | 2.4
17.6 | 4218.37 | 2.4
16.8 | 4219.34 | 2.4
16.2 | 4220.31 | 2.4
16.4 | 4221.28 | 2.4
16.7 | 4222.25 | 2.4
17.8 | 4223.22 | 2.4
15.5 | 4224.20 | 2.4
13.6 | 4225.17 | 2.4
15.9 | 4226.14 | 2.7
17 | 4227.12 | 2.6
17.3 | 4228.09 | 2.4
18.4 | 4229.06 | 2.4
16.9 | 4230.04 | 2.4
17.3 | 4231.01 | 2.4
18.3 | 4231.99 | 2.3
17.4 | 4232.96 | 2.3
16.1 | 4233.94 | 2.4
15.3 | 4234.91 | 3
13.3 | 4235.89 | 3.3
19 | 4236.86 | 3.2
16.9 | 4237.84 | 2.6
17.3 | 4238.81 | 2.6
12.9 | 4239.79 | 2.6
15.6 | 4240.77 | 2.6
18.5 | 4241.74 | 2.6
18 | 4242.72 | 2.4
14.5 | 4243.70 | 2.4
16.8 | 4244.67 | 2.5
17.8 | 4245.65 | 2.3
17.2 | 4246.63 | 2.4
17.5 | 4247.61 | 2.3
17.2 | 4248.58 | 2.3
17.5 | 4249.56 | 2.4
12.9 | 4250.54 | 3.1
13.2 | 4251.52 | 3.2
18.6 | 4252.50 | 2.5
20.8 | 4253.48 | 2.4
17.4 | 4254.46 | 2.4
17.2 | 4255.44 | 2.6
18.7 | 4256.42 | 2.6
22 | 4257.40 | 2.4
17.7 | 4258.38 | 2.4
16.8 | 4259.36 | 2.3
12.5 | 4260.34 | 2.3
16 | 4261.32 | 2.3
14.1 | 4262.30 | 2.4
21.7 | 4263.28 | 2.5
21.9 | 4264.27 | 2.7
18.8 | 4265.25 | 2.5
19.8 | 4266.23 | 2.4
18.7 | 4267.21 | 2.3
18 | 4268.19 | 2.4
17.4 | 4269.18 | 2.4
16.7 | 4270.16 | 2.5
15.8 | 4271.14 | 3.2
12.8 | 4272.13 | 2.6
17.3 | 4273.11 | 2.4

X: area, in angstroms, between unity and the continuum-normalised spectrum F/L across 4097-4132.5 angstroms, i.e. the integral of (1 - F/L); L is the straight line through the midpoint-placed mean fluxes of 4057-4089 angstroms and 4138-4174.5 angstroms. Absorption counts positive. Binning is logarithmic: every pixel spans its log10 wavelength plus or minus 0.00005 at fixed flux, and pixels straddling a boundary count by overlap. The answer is -0.9 angstroms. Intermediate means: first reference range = 15.9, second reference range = 15.2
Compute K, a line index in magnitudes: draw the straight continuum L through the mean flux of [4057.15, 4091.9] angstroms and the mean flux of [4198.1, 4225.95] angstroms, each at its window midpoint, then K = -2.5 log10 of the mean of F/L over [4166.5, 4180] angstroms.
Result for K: 0.25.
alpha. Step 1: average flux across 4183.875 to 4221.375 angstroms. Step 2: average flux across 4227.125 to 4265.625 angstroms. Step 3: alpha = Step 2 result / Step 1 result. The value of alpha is 1.0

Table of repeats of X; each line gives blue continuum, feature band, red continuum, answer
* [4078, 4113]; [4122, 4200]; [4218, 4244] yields 2.3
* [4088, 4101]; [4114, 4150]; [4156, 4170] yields -3.4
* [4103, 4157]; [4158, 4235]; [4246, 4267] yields 4.7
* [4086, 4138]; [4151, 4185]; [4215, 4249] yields 3.6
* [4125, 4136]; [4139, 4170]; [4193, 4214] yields 0.5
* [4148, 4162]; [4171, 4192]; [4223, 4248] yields 1.5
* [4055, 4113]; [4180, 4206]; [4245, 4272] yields 0.4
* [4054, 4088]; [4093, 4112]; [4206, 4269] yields 0.9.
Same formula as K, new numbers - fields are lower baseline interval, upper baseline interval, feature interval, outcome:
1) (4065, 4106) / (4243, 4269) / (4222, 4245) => 0.05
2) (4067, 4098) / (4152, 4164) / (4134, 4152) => -0.06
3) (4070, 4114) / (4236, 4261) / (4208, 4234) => -0.02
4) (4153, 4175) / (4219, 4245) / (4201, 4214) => -0.07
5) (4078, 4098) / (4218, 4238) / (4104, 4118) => 0.01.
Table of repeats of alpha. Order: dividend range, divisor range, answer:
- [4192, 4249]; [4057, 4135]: 1.05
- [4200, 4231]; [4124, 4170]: 1.07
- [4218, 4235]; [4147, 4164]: 1.03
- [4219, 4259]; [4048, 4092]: 1.07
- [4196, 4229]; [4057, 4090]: 1.06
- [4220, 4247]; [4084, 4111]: 1.06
